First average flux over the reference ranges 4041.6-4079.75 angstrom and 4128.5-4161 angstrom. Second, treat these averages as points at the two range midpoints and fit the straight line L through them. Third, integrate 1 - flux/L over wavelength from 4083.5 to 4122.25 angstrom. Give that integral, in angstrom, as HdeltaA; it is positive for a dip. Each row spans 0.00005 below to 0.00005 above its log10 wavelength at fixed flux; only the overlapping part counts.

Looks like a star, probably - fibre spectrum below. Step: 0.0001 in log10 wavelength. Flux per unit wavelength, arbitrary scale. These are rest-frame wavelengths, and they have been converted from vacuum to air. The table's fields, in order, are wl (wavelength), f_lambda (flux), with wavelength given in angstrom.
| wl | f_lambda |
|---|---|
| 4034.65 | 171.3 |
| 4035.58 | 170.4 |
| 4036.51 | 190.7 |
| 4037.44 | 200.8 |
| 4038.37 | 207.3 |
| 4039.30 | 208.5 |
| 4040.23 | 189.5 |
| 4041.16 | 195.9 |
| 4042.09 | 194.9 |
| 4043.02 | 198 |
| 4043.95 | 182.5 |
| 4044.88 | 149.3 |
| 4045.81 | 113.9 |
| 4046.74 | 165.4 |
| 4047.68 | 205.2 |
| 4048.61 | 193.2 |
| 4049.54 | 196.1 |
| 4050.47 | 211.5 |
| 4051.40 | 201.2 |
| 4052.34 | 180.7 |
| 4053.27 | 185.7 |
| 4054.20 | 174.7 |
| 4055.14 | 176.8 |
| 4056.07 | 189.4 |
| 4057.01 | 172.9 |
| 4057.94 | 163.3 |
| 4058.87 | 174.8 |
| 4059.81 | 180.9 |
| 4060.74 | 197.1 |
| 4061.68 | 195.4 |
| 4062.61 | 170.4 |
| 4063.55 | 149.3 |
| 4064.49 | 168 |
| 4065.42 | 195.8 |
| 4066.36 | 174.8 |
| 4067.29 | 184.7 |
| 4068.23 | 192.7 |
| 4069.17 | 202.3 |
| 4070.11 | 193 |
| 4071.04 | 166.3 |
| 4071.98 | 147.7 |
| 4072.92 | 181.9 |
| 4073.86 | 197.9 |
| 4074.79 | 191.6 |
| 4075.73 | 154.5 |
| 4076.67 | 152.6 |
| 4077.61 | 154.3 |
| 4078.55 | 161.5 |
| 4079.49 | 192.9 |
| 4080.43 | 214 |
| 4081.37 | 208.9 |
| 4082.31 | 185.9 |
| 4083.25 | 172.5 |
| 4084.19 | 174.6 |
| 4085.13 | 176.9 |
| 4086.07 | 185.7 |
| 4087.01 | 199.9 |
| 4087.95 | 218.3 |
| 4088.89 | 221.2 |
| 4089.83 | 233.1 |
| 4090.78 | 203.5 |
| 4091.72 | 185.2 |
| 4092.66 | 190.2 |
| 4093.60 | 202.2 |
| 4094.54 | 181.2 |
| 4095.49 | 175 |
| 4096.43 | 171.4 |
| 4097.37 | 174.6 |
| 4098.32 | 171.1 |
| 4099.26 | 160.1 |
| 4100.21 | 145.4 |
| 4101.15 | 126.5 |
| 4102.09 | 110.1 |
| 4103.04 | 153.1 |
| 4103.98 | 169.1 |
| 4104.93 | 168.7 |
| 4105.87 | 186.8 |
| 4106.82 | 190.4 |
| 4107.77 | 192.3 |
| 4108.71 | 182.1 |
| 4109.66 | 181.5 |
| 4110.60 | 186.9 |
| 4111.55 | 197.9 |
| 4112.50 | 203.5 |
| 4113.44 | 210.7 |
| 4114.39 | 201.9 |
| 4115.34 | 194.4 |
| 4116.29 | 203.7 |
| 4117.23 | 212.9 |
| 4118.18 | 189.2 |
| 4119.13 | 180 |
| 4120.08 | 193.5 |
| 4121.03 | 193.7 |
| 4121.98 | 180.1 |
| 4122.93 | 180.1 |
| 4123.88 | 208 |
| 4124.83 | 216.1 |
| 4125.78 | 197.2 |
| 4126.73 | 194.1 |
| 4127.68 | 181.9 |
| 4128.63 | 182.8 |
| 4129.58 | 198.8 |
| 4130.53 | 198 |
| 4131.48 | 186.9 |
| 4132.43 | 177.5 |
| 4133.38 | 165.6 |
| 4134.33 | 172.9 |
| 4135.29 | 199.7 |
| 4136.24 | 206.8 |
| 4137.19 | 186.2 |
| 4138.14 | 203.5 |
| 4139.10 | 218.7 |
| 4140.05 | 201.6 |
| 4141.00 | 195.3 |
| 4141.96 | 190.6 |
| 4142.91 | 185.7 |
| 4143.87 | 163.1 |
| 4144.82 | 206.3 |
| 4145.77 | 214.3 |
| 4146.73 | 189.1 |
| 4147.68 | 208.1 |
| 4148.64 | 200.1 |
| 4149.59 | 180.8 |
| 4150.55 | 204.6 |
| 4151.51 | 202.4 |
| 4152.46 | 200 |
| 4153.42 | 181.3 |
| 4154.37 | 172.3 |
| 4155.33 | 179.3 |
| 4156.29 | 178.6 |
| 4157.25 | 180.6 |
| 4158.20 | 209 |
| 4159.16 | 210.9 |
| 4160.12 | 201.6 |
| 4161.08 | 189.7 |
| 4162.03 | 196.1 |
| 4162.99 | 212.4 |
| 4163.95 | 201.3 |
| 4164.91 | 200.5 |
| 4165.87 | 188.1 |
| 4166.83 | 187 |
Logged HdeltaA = 0.2 angstrom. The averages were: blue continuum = 179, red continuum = 193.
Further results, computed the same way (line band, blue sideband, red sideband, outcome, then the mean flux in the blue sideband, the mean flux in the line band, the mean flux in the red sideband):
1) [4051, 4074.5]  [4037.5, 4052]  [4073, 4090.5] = 0.94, 188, 181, 189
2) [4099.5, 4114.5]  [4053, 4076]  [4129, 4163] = 0.98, 179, 175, 193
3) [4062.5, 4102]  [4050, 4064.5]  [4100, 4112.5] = -1.12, 181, 181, 170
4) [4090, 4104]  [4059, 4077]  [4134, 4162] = 1.15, 179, 169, 194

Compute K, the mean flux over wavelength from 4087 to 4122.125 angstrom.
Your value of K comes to 185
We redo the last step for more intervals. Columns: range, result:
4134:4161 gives 194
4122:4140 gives 193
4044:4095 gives 184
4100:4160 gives 189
